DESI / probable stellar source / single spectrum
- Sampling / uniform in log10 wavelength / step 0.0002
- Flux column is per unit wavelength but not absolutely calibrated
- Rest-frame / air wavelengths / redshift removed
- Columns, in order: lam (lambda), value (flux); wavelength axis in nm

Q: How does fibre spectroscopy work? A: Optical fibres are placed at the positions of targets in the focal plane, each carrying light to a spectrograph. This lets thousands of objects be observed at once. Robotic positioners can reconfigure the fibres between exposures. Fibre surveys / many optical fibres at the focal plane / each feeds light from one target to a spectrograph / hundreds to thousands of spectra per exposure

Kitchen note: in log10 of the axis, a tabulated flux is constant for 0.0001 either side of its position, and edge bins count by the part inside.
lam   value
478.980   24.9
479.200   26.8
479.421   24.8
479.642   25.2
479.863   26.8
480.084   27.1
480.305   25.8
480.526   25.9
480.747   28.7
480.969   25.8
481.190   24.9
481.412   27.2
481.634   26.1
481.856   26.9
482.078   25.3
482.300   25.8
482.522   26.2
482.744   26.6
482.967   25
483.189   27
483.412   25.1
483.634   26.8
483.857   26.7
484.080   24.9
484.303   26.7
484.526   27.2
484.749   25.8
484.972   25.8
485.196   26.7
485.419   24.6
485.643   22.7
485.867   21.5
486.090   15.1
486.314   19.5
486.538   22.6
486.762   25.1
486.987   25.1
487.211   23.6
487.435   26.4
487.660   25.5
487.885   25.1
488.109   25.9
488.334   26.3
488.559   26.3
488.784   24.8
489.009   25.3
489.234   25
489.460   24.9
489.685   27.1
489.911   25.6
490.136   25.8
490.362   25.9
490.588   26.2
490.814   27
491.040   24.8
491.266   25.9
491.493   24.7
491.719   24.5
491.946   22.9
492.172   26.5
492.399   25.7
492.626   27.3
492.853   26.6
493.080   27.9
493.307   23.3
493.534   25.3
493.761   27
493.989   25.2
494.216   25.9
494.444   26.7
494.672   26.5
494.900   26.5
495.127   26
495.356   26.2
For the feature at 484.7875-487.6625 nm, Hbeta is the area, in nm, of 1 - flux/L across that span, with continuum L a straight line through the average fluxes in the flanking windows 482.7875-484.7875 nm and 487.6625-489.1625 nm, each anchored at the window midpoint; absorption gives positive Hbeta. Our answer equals 0.28 nm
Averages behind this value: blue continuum 26.2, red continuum 25.6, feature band 23.4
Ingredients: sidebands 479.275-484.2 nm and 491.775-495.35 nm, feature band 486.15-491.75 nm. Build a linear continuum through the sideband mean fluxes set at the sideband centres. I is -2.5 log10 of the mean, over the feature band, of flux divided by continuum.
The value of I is 0.04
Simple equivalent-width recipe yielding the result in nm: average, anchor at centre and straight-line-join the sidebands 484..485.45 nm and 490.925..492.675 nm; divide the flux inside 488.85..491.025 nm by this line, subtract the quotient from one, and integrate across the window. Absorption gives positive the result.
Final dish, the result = -0.03 nm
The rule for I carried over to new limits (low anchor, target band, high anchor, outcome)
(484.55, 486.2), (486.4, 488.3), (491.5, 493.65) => -0.04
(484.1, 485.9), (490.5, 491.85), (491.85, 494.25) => 0.01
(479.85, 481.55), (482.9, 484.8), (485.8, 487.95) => -0.06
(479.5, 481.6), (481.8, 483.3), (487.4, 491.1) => 0.00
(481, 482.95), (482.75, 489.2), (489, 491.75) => 0.05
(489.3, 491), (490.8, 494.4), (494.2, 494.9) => 0.02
